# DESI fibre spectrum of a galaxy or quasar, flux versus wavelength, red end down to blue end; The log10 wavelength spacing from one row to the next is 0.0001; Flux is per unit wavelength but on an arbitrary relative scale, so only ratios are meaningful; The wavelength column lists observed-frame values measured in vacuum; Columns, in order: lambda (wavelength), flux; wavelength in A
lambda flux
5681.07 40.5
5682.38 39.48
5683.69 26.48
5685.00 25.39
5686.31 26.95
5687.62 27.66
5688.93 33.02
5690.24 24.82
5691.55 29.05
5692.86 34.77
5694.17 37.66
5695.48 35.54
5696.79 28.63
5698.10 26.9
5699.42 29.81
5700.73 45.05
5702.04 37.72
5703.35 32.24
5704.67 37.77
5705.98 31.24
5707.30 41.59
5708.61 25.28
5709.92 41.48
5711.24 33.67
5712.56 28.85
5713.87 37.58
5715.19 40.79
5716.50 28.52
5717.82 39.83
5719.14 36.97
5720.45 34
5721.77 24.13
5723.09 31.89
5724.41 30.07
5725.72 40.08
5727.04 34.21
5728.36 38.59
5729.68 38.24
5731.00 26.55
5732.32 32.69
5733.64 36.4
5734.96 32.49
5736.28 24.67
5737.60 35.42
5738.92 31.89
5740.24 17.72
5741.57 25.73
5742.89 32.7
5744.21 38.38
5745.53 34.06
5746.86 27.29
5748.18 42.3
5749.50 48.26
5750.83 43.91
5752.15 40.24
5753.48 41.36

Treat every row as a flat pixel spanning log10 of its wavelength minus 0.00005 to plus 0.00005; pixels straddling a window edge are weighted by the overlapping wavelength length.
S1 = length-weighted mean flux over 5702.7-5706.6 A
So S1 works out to 33.8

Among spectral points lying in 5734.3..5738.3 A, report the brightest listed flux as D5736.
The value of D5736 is 35.42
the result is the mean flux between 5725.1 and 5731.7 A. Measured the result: 35.5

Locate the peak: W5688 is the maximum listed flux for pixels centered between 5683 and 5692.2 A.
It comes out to 33.02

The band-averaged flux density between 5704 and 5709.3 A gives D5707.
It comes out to 34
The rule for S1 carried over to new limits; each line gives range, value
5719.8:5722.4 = 29.1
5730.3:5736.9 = 30.6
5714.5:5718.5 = 36.3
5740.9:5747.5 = 31.6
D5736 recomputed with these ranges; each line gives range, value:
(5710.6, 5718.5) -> 40.79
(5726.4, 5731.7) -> 38.59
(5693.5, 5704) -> 45.05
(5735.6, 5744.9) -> 38.38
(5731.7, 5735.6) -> 36.4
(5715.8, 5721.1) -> 39.83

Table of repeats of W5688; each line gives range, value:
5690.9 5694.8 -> 37.66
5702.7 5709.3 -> 41.59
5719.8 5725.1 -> 34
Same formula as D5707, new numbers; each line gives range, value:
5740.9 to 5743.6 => 29.3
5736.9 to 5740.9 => 28.3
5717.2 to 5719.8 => 38.4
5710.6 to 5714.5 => 33.3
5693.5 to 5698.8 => 32.2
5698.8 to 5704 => 36.3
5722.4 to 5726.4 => 34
